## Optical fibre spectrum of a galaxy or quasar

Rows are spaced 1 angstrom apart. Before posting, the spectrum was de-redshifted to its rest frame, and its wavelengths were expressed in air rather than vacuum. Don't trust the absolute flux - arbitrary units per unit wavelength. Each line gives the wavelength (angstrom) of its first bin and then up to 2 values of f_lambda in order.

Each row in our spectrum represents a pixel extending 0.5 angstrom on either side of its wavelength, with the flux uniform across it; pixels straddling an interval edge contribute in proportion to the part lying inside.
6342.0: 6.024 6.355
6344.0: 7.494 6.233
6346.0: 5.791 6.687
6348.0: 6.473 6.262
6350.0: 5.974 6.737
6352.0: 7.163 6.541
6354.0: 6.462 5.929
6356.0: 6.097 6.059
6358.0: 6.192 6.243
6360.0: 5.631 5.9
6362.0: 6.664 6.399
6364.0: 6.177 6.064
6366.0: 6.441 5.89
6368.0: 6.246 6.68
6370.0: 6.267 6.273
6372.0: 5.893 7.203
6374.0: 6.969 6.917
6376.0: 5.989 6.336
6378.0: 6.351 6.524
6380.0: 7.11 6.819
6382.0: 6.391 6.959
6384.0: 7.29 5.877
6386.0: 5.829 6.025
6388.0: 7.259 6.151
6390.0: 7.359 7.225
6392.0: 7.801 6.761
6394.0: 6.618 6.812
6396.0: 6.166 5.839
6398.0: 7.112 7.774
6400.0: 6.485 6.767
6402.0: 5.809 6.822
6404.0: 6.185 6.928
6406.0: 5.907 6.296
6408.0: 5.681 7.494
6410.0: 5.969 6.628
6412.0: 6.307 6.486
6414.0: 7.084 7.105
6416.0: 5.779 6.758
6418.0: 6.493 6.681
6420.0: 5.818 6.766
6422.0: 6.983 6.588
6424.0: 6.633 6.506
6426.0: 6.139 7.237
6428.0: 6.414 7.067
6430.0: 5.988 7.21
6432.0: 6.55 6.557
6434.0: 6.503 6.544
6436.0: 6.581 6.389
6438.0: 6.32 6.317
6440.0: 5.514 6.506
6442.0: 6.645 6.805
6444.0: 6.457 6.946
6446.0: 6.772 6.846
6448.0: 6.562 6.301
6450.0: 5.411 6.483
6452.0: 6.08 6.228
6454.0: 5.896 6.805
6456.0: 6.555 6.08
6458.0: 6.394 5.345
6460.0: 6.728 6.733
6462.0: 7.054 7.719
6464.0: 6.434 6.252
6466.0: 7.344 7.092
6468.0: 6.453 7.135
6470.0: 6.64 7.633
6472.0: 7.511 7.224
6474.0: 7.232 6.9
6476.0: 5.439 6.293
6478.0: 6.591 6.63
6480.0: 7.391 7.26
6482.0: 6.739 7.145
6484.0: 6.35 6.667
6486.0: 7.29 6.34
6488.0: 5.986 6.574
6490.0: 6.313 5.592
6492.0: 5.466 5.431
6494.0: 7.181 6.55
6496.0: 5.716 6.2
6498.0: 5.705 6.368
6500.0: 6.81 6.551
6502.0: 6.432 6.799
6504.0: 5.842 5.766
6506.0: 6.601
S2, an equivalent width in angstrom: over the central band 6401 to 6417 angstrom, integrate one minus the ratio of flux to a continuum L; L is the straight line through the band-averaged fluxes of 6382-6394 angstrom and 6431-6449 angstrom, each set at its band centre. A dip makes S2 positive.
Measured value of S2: 0.51 angstrom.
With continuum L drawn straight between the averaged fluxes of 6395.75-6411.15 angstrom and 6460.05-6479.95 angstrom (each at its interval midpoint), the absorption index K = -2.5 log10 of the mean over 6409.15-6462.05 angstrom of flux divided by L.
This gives 0.03 mag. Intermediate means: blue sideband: 6.49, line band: 6.48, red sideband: 6.87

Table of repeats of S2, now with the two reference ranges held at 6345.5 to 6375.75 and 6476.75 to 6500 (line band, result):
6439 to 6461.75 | 0.11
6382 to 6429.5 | -1.76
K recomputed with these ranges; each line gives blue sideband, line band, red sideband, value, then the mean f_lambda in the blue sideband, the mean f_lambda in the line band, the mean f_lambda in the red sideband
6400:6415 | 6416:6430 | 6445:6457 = -0.022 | 6.48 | 6.57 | 6.37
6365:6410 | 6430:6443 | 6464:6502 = 0.019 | 6.57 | 6.46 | 6.59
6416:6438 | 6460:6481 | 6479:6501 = -0.067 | 6.57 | 6.89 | 6.44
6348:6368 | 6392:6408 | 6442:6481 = -0.025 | 6.26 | 6.56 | 6.65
